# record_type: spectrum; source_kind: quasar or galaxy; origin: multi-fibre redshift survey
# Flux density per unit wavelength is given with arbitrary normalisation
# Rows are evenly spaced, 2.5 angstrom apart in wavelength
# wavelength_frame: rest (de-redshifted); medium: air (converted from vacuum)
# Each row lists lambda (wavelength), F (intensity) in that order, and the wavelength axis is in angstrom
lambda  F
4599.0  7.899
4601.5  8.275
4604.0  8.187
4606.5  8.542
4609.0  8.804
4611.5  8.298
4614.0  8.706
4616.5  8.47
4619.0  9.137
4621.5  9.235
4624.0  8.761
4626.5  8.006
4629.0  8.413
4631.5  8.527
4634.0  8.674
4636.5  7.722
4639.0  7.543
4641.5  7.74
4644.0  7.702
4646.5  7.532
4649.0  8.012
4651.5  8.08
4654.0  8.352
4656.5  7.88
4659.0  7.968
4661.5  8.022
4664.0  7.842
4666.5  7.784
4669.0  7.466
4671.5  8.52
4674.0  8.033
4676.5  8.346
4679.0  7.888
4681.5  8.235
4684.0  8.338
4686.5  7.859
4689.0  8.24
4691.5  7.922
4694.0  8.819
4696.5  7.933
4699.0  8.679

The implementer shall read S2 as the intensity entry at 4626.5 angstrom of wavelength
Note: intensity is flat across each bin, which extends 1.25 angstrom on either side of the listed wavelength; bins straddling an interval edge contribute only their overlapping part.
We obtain 8.006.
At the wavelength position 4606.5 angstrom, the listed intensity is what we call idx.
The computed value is 8.542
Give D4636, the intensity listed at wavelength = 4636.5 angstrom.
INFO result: 7.722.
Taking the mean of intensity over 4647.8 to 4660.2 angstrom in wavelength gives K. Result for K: 8.06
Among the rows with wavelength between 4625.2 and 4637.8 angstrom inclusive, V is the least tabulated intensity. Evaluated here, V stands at 7.722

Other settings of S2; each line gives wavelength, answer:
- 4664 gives 7.842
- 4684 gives 8.338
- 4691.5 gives 7.922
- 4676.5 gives 8.346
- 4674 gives 8.033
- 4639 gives 7.543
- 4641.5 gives 7.74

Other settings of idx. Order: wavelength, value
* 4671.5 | 8.52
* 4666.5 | 7.784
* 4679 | 7.888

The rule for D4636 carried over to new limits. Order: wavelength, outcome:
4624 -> 8.761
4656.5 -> 7.88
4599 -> 7.899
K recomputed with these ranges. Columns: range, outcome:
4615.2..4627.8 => 8.72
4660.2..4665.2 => 7.93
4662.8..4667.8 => 7.81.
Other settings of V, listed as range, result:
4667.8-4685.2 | 7.466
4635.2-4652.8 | 7.532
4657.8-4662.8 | 7.968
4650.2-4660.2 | 7.88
